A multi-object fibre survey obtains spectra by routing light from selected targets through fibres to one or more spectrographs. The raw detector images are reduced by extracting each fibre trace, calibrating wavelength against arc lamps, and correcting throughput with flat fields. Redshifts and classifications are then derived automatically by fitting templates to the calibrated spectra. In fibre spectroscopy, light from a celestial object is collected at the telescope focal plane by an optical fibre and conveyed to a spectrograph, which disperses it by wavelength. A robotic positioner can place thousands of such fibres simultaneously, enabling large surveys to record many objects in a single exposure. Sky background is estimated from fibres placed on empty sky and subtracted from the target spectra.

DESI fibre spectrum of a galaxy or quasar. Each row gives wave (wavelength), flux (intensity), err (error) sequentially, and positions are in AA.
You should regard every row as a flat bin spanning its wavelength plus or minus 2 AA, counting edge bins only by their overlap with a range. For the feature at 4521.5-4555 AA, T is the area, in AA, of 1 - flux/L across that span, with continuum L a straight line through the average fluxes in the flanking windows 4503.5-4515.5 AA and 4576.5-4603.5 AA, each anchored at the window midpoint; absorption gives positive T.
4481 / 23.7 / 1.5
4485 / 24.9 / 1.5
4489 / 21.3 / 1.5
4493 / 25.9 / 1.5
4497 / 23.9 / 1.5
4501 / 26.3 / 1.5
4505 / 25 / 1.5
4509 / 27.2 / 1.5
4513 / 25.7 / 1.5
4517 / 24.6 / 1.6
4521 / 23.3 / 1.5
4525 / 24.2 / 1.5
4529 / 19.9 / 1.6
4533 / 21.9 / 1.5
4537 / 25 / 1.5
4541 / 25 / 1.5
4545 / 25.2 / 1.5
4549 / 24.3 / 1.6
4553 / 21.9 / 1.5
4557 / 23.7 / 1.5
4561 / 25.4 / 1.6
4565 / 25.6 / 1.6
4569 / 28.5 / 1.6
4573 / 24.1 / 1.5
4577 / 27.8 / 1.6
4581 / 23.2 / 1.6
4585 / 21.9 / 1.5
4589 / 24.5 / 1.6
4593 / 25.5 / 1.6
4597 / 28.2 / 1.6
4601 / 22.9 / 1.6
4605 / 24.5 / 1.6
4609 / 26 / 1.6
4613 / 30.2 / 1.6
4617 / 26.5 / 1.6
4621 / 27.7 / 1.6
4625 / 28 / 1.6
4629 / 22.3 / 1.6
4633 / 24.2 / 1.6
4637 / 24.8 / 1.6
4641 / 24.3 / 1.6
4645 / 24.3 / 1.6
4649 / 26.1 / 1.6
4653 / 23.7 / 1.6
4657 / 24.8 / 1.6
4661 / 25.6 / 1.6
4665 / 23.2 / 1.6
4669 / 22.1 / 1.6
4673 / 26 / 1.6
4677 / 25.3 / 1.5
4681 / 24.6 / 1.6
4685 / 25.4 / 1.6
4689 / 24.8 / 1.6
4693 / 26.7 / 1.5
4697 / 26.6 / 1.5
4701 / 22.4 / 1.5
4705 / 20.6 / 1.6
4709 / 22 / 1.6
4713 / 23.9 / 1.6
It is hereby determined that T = 2.7 AA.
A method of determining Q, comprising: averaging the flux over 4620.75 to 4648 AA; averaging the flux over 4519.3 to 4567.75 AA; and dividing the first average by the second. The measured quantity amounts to 1.05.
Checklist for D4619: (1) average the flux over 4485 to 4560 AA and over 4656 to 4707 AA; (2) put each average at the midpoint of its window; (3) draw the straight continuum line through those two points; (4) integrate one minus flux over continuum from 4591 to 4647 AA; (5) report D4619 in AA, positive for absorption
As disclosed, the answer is -3.05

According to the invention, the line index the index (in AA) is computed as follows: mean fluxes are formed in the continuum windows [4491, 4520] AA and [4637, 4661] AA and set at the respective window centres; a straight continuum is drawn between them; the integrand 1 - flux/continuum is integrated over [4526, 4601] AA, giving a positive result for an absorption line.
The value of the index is 2.0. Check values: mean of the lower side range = 25.4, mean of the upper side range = 24.7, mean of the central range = 24.5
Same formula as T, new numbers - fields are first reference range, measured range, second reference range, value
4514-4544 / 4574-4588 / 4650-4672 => -0.3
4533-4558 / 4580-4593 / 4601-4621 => 1.0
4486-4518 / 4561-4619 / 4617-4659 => -1.4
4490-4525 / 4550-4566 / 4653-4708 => 0.5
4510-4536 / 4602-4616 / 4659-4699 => -1.3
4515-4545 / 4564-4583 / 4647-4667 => -1.5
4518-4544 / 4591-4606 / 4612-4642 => -0.1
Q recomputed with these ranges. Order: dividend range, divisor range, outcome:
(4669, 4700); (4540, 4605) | 1.02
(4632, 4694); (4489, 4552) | 1.02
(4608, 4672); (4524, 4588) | 1.04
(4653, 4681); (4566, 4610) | 0.97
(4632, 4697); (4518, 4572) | 1.03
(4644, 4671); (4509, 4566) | 1.01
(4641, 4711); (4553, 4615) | 0.96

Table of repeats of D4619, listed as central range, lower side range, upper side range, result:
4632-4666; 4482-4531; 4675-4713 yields -0.5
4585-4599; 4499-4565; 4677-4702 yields -0.5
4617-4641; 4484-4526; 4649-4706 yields -0.8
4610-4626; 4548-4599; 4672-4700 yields -1.8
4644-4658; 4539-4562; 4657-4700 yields 0.0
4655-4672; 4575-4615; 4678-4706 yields 0.6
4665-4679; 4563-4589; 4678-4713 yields 0.0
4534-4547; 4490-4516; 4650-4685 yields 0.2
